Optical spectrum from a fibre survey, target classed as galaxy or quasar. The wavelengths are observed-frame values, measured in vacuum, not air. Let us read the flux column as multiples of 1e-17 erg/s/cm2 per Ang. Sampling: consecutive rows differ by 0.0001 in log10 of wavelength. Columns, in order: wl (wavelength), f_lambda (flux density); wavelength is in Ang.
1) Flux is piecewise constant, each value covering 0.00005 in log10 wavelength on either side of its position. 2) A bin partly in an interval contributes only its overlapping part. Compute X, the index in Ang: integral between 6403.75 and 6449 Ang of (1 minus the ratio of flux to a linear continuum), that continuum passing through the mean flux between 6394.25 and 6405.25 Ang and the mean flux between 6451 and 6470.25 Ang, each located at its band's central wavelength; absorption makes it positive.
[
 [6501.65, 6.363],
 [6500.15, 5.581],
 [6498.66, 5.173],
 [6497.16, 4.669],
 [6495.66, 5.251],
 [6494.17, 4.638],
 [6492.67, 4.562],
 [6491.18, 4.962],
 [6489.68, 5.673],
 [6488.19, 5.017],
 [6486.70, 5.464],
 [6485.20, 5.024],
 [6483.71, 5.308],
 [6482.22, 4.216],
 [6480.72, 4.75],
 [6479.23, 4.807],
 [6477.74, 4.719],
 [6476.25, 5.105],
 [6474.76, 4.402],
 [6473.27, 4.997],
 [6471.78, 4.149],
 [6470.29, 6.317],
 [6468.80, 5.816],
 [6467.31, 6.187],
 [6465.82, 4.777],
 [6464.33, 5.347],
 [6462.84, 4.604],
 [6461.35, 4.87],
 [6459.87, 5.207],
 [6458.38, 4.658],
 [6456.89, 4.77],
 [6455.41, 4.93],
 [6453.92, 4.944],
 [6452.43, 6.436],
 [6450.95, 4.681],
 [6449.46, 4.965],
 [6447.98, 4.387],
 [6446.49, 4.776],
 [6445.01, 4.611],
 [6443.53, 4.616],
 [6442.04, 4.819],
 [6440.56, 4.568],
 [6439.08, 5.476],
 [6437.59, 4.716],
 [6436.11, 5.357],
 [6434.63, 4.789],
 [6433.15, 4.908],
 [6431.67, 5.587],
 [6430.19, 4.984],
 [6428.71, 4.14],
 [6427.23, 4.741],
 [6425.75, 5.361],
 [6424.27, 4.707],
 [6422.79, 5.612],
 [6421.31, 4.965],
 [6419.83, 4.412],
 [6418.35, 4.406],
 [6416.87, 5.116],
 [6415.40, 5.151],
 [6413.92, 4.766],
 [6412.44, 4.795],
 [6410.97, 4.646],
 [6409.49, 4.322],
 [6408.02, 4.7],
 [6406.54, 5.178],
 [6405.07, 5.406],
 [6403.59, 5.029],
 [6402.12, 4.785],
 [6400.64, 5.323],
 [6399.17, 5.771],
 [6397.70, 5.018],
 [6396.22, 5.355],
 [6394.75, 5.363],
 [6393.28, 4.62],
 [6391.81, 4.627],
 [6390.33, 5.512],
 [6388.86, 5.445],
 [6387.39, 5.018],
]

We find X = 3.19 Ang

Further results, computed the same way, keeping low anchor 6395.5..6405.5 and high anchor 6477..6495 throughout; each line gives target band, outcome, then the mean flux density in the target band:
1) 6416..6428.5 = 0.7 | 4.88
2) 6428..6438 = 0.4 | 4.94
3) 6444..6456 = 0.2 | 4.96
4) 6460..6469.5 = -0.5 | 5.26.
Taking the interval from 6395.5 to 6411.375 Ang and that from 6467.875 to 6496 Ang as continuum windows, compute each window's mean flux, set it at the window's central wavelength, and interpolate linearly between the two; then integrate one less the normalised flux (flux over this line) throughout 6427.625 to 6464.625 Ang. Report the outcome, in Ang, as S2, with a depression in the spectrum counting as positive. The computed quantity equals 0.8 Ang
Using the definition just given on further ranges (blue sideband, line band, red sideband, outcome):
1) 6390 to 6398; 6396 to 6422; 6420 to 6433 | 0.4 Ang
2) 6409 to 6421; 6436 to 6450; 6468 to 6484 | 0.1 Ang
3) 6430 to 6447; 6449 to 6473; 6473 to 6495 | -1.2 Ang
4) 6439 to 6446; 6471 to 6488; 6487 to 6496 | 0.5 Ang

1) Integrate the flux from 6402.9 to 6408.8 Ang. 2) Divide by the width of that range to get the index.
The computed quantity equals 5.07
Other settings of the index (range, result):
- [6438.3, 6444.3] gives 4.86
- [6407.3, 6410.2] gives 4.52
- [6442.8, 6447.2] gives 4.68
